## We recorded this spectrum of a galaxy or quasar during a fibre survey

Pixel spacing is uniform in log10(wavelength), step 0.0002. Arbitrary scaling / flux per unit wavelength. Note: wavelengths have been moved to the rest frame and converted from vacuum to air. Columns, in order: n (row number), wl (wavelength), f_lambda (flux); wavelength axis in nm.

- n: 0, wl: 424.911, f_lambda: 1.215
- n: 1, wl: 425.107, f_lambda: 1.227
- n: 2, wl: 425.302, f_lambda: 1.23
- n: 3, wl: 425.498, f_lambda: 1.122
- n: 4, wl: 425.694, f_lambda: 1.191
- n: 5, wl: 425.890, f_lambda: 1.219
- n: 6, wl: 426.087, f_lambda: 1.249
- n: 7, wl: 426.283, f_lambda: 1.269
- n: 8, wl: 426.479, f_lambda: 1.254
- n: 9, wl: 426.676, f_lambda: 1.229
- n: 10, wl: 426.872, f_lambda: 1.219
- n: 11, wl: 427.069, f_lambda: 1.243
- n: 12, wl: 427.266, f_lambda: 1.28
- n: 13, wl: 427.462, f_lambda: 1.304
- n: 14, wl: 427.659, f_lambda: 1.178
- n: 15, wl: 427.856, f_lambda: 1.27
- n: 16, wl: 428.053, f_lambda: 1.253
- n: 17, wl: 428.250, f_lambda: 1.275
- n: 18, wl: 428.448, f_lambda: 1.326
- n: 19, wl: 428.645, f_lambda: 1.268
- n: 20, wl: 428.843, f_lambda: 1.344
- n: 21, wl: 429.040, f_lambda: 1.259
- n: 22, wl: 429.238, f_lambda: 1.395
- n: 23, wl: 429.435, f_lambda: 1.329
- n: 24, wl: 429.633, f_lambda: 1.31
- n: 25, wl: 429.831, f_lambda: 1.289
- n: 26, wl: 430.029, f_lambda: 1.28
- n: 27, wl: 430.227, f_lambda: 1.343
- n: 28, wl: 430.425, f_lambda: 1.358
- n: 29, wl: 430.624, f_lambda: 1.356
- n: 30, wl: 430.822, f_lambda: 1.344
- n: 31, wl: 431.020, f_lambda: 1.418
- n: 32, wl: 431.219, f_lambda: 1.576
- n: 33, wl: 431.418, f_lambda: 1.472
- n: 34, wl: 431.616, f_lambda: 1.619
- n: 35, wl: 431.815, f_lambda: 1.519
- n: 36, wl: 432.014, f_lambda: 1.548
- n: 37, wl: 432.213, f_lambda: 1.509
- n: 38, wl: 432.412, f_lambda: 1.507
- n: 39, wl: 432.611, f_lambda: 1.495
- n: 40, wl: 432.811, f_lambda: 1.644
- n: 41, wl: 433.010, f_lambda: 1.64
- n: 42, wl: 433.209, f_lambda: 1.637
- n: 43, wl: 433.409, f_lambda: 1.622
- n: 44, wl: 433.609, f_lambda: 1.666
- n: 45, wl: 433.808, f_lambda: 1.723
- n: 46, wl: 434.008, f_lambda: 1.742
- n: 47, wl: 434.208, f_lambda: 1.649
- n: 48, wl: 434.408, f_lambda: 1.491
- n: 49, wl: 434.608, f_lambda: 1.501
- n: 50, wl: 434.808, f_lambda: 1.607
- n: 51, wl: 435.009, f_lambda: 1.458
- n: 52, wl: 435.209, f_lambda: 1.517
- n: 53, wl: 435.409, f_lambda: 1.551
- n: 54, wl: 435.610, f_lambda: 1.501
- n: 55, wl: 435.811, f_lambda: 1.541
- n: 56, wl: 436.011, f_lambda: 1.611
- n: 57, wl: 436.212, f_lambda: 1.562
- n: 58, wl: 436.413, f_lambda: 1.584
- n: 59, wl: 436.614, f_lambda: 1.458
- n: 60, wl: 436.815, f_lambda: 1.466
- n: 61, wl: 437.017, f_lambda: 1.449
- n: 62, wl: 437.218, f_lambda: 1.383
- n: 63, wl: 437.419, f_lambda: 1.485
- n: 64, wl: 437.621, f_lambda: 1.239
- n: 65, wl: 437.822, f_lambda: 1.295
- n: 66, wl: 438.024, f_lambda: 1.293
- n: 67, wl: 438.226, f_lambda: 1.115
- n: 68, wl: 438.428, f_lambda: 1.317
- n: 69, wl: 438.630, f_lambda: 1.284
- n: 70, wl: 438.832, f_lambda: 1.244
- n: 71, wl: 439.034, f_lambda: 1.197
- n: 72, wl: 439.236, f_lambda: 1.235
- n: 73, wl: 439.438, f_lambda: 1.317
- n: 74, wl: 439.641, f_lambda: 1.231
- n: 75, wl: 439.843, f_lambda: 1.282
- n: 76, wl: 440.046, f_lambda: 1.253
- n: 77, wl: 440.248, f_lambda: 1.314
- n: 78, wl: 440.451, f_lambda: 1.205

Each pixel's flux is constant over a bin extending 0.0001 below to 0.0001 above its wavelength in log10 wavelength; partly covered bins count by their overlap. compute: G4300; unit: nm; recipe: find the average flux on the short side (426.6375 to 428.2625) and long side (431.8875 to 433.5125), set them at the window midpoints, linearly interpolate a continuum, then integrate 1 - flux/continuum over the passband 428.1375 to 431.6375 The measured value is 0.11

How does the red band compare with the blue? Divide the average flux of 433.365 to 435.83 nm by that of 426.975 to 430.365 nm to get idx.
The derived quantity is 1.2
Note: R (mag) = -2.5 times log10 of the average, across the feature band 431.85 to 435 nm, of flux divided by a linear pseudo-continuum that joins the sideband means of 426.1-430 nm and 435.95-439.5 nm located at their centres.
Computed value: -0.20 mag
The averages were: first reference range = 1.28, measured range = 1.59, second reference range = 1.36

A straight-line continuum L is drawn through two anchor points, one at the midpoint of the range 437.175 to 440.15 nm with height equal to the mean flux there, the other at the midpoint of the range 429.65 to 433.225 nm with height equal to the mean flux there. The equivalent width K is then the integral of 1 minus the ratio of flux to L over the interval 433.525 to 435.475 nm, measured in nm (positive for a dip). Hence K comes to -0.29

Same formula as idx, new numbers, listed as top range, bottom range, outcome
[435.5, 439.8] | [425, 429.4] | 1.09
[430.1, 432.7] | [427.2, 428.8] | 1.15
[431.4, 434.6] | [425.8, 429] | 1.26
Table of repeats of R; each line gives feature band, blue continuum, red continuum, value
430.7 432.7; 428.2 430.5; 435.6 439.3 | -0.13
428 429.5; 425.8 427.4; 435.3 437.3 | 0.00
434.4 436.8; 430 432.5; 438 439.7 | -0.15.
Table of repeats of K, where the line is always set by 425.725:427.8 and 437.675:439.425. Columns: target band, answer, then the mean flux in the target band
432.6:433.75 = -0.35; 1.63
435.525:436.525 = -0.25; 1.56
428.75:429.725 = -0.06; 1.33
